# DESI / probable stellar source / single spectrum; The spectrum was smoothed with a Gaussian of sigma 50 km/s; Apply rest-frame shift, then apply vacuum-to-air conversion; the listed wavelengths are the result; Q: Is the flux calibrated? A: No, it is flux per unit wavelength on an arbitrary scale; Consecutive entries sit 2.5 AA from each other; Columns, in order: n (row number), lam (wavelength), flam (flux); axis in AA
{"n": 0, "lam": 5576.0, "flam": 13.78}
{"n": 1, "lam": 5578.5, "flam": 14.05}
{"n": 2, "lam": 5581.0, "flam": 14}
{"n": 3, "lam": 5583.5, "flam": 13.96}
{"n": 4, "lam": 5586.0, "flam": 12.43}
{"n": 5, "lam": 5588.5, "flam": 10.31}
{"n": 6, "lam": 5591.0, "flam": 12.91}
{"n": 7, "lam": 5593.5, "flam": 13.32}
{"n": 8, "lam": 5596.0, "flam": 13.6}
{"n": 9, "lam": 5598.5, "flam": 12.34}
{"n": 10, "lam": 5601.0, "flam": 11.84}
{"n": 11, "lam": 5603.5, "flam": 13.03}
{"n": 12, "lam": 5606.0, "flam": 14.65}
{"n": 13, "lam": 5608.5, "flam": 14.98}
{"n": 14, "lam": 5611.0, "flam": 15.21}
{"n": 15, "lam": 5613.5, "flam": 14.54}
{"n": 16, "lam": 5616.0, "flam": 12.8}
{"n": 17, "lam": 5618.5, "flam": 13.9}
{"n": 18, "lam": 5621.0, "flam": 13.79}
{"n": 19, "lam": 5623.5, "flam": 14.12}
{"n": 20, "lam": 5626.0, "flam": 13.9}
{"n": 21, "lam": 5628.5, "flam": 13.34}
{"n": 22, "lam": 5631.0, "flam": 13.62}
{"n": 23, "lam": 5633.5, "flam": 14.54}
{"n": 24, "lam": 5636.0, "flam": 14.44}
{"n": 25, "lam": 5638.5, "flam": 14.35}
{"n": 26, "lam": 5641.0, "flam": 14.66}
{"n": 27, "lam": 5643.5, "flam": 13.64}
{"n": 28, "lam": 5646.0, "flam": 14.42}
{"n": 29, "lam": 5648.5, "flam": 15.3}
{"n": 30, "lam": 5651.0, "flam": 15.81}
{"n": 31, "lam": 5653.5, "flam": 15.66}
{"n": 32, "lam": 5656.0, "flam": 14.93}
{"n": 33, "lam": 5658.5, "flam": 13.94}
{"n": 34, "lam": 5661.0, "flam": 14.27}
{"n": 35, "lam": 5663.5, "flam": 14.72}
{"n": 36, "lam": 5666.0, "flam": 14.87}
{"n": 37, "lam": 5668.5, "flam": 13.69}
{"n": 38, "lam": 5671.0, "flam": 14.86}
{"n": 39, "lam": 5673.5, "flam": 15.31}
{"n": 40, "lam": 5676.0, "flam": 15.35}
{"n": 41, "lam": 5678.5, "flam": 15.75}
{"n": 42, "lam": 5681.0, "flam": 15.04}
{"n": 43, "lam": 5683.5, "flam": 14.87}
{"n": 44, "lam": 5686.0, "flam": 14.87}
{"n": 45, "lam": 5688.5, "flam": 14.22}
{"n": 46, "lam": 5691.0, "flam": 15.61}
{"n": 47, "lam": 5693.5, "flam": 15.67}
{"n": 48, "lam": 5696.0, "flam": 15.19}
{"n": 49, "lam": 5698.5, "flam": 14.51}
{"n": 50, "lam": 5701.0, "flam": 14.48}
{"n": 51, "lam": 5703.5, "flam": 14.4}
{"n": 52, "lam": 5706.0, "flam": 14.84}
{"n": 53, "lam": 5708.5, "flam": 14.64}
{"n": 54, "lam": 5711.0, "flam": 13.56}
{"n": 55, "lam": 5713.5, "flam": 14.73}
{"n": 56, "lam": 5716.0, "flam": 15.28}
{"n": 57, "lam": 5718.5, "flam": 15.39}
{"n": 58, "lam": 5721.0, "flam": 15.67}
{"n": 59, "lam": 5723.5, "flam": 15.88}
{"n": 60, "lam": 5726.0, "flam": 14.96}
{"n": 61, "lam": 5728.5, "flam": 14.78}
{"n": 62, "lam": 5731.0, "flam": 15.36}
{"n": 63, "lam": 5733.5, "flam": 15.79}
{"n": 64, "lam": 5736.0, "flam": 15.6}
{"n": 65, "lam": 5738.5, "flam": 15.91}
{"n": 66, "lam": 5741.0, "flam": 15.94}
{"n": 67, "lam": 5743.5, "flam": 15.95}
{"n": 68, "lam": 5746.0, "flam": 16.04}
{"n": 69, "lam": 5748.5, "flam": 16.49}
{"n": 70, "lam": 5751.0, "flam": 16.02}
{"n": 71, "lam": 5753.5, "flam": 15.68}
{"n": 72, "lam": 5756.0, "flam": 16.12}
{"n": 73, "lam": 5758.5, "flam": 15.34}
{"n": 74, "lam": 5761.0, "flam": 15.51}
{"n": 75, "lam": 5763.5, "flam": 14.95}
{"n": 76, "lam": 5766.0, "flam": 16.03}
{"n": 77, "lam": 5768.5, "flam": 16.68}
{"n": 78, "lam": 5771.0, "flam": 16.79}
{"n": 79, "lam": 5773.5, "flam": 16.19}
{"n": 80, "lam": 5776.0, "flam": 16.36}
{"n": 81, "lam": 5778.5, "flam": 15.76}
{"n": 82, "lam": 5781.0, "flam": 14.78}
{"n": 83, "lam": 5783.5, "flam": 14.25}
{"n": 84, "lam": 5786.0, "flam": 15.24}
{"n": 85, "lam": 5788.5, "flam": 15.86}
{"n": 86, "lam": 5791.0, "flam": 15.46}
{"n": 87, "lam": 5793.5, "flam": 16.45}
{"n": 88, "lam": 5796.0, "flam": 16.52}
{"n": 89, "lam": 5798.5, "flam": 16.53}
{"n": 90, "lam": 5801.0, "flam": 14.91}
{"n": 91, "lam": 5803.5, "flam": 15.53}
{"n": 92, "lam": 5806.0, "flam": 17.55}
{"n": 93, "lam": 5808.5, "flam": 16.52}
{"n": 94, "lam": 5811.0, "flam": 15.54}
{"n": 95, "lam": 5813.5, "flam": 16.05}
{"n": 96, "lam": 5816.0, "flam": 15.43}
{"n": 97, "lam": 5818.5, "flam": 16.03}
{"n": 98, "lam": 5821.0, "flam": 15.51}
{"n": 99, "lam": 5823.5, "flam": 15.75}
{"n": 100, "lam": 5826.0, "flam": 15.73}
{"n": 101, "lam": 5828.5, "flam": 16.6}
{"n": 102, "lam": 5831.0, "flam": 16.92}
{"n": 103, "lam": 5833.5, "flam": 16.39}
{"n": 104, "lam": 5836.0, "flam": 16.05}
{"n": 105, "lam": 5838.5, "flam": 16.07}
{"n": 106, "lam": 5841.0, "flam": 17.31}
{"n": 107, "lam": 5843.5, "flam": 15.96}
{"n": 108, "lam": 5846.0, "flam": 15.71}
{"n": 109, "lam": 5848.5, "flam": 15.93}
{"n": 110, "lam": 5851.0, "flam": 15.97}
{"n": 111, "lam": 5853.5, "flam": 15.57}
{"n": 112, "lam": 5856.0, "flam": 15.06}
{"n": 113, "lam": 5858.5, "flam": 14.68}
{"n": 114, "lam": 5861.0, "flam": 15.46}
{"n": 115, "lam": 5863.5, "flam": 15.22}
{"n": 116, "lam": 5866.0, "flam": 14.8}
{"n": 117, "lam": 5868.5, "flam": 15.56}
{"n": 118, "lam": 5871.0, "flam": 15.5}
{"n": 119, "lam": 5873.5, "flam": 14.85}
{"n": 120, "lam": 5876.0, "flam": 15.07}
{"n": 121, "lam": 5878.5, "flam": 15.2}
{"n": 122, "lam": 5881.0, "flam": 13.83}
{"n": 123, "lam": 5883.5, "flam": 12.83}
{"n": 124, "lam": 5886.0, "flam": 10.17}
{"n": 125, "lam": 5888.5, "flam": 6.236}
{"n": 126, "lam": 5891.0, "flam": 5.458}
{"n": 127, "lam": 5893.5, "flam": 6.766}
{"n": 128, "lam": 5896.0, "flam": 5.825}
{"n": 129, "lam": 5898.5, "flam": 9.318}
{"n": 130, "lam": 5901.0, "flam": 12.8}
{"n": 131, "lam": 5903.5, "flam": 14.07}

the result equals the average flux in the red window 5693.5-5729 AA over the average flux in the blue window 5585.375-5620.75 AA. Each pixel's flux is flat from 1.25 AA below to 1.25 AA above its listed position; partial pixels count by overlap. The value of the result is 1.1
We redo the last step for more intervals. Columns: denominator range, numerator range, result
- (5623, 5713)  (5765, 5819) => 1.09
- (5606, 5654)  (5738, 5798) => 1.10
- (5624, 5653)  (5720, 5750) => 1.09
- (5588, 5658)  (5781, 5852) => 1.14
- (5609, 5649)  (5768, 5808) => 1.13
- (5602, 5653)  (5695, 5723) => 1.04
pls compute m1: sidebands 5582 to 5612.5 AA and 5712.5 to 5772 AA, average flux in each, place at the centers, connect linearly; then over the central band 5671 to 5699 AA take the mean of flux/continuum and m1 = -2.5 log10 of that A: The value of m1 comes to -0.03 mag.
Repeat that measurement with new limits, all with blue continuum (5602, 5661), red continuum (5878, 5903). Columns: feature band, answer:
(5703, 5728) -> -0.164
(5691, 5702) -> -0.143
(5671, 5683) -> -0.132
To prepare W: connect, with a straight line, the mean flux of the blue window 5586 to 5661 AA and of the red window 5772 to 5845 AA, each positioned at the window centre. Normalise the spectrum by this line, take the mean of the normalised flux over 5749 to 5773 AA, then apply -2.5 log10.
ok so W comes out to -0.03 mag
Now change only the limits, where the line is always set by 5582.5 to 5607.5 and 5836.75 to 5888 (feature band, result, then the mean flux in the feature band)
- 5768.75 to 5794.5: -0.11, 15.7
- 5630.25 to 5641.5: -0.09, 14.3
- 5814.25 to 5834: -0.10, 16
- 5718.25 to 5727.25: -0.12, 15.5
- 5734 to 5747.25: -0.14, 15.9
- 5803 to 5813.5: -0.13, 16.3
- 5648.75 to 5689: -0.11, 14.9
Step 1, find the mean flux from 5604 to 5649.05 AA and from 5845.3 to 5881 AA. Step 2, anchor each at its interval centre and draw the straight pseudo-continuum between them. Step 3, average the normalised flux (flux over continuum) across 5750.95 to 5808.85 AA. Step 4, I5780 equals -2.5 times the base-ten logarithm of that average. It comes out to -0.069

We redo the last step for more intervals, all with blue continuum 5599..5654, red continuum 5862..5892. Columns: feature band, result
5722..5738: -0.13 mag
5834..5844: -0.24 mag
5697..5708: -0.06 mag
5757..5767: -0.15 mag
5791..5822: -0.20 mag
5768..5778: -0.22 mag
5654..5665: -0.04 mag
